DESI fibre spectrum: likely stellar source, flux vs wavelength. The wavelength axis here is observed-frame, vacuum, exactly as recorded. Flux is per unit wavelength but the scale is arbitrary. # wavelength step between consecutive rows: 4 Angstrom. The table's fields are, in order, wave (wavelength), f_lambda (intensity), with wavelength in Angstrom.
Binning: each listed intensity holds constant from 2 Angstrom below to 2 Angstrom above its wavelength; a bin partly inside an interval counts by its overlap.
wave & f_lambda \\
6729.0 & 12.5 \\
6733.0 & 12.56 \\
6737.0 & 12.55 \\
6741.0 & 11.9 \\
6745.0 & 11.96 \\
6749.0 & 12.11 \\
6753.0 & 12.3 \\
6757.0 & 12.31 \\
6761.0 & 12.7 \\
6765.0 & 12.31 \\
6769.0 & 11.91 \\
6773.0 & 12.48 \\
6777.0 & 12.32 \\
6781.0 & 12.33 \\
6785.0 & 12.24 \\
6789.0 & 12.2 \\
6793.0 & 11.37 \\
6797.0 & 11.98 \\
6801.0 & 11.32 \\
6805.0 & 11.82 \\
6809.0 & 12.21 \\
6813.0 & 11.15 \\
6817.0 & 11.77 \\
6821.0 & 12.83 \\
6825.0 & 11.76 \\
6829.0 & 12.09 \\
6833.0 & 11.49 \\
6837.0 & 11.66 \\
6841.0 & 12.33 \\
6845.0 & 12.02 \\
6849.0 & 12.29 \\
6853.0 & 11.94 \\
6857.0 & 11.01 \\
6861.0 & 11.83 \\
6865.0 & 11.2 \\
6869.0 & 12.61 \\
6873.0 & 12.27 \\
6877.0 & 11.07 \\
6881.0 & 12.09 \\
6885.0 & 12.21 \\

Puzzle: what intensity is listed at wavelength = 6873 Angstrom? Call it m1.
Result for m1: 12.27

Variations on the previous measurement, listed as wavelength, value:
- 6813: 11.15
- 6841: 12.33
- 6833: 11.49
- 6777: 12.32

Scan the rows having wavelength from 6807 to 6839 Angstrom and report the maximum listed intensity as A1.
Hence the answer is 12.83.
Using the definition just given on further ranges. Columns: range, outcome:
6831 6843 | 12.33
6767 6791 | 12.48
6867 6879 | 12.61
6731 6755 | 12.56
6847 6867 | 12.29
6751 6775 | 12.7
